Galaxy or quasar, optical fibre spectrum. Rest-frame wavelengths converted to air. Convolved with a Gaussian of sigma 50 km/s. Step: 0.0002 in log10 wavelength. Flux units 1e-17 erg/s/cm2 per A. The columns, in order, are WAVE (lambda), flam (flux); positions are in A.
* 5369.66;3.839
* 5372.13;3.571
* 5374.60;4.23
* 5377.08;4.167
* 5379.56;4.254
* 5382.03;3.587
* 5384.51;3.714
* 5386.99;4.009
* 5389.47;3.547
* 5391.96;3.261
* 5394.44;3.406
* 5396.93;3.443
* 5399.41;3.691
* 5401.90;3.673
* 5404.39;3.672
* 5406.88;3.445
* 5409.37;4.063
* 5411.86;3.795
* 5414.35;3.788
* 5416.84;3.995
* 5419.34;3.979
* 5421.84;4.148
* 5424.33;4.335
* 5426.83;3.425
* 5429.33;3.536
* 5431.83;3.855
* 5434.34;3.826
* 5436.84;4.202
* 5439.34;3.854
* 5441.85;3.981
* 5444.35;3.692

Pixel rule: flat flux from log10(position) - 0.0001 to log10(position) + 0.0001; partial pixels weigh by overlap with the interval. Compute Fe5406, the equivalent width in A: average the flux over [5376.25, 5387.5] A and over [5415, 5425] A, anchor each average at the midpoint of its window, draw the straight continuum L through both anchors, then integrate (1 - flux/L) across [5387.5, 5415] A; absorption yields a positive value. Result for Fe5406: 2.7 A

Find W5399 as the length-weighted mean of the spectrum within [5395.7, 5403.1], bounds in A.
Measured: 3.6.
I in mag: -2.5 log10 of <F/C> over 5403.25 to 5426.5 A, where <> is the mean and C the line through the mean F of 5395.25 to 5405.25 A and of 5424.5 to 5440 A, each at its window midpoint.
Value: -0.05 mag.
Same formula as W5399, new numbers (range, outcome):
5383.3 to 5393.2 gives 3.63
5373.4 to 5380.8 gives 4.22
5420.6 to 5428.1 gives 3.97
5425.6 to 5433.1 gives 3.6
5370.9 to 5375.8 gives 3.9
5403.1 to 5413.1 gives 3.74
